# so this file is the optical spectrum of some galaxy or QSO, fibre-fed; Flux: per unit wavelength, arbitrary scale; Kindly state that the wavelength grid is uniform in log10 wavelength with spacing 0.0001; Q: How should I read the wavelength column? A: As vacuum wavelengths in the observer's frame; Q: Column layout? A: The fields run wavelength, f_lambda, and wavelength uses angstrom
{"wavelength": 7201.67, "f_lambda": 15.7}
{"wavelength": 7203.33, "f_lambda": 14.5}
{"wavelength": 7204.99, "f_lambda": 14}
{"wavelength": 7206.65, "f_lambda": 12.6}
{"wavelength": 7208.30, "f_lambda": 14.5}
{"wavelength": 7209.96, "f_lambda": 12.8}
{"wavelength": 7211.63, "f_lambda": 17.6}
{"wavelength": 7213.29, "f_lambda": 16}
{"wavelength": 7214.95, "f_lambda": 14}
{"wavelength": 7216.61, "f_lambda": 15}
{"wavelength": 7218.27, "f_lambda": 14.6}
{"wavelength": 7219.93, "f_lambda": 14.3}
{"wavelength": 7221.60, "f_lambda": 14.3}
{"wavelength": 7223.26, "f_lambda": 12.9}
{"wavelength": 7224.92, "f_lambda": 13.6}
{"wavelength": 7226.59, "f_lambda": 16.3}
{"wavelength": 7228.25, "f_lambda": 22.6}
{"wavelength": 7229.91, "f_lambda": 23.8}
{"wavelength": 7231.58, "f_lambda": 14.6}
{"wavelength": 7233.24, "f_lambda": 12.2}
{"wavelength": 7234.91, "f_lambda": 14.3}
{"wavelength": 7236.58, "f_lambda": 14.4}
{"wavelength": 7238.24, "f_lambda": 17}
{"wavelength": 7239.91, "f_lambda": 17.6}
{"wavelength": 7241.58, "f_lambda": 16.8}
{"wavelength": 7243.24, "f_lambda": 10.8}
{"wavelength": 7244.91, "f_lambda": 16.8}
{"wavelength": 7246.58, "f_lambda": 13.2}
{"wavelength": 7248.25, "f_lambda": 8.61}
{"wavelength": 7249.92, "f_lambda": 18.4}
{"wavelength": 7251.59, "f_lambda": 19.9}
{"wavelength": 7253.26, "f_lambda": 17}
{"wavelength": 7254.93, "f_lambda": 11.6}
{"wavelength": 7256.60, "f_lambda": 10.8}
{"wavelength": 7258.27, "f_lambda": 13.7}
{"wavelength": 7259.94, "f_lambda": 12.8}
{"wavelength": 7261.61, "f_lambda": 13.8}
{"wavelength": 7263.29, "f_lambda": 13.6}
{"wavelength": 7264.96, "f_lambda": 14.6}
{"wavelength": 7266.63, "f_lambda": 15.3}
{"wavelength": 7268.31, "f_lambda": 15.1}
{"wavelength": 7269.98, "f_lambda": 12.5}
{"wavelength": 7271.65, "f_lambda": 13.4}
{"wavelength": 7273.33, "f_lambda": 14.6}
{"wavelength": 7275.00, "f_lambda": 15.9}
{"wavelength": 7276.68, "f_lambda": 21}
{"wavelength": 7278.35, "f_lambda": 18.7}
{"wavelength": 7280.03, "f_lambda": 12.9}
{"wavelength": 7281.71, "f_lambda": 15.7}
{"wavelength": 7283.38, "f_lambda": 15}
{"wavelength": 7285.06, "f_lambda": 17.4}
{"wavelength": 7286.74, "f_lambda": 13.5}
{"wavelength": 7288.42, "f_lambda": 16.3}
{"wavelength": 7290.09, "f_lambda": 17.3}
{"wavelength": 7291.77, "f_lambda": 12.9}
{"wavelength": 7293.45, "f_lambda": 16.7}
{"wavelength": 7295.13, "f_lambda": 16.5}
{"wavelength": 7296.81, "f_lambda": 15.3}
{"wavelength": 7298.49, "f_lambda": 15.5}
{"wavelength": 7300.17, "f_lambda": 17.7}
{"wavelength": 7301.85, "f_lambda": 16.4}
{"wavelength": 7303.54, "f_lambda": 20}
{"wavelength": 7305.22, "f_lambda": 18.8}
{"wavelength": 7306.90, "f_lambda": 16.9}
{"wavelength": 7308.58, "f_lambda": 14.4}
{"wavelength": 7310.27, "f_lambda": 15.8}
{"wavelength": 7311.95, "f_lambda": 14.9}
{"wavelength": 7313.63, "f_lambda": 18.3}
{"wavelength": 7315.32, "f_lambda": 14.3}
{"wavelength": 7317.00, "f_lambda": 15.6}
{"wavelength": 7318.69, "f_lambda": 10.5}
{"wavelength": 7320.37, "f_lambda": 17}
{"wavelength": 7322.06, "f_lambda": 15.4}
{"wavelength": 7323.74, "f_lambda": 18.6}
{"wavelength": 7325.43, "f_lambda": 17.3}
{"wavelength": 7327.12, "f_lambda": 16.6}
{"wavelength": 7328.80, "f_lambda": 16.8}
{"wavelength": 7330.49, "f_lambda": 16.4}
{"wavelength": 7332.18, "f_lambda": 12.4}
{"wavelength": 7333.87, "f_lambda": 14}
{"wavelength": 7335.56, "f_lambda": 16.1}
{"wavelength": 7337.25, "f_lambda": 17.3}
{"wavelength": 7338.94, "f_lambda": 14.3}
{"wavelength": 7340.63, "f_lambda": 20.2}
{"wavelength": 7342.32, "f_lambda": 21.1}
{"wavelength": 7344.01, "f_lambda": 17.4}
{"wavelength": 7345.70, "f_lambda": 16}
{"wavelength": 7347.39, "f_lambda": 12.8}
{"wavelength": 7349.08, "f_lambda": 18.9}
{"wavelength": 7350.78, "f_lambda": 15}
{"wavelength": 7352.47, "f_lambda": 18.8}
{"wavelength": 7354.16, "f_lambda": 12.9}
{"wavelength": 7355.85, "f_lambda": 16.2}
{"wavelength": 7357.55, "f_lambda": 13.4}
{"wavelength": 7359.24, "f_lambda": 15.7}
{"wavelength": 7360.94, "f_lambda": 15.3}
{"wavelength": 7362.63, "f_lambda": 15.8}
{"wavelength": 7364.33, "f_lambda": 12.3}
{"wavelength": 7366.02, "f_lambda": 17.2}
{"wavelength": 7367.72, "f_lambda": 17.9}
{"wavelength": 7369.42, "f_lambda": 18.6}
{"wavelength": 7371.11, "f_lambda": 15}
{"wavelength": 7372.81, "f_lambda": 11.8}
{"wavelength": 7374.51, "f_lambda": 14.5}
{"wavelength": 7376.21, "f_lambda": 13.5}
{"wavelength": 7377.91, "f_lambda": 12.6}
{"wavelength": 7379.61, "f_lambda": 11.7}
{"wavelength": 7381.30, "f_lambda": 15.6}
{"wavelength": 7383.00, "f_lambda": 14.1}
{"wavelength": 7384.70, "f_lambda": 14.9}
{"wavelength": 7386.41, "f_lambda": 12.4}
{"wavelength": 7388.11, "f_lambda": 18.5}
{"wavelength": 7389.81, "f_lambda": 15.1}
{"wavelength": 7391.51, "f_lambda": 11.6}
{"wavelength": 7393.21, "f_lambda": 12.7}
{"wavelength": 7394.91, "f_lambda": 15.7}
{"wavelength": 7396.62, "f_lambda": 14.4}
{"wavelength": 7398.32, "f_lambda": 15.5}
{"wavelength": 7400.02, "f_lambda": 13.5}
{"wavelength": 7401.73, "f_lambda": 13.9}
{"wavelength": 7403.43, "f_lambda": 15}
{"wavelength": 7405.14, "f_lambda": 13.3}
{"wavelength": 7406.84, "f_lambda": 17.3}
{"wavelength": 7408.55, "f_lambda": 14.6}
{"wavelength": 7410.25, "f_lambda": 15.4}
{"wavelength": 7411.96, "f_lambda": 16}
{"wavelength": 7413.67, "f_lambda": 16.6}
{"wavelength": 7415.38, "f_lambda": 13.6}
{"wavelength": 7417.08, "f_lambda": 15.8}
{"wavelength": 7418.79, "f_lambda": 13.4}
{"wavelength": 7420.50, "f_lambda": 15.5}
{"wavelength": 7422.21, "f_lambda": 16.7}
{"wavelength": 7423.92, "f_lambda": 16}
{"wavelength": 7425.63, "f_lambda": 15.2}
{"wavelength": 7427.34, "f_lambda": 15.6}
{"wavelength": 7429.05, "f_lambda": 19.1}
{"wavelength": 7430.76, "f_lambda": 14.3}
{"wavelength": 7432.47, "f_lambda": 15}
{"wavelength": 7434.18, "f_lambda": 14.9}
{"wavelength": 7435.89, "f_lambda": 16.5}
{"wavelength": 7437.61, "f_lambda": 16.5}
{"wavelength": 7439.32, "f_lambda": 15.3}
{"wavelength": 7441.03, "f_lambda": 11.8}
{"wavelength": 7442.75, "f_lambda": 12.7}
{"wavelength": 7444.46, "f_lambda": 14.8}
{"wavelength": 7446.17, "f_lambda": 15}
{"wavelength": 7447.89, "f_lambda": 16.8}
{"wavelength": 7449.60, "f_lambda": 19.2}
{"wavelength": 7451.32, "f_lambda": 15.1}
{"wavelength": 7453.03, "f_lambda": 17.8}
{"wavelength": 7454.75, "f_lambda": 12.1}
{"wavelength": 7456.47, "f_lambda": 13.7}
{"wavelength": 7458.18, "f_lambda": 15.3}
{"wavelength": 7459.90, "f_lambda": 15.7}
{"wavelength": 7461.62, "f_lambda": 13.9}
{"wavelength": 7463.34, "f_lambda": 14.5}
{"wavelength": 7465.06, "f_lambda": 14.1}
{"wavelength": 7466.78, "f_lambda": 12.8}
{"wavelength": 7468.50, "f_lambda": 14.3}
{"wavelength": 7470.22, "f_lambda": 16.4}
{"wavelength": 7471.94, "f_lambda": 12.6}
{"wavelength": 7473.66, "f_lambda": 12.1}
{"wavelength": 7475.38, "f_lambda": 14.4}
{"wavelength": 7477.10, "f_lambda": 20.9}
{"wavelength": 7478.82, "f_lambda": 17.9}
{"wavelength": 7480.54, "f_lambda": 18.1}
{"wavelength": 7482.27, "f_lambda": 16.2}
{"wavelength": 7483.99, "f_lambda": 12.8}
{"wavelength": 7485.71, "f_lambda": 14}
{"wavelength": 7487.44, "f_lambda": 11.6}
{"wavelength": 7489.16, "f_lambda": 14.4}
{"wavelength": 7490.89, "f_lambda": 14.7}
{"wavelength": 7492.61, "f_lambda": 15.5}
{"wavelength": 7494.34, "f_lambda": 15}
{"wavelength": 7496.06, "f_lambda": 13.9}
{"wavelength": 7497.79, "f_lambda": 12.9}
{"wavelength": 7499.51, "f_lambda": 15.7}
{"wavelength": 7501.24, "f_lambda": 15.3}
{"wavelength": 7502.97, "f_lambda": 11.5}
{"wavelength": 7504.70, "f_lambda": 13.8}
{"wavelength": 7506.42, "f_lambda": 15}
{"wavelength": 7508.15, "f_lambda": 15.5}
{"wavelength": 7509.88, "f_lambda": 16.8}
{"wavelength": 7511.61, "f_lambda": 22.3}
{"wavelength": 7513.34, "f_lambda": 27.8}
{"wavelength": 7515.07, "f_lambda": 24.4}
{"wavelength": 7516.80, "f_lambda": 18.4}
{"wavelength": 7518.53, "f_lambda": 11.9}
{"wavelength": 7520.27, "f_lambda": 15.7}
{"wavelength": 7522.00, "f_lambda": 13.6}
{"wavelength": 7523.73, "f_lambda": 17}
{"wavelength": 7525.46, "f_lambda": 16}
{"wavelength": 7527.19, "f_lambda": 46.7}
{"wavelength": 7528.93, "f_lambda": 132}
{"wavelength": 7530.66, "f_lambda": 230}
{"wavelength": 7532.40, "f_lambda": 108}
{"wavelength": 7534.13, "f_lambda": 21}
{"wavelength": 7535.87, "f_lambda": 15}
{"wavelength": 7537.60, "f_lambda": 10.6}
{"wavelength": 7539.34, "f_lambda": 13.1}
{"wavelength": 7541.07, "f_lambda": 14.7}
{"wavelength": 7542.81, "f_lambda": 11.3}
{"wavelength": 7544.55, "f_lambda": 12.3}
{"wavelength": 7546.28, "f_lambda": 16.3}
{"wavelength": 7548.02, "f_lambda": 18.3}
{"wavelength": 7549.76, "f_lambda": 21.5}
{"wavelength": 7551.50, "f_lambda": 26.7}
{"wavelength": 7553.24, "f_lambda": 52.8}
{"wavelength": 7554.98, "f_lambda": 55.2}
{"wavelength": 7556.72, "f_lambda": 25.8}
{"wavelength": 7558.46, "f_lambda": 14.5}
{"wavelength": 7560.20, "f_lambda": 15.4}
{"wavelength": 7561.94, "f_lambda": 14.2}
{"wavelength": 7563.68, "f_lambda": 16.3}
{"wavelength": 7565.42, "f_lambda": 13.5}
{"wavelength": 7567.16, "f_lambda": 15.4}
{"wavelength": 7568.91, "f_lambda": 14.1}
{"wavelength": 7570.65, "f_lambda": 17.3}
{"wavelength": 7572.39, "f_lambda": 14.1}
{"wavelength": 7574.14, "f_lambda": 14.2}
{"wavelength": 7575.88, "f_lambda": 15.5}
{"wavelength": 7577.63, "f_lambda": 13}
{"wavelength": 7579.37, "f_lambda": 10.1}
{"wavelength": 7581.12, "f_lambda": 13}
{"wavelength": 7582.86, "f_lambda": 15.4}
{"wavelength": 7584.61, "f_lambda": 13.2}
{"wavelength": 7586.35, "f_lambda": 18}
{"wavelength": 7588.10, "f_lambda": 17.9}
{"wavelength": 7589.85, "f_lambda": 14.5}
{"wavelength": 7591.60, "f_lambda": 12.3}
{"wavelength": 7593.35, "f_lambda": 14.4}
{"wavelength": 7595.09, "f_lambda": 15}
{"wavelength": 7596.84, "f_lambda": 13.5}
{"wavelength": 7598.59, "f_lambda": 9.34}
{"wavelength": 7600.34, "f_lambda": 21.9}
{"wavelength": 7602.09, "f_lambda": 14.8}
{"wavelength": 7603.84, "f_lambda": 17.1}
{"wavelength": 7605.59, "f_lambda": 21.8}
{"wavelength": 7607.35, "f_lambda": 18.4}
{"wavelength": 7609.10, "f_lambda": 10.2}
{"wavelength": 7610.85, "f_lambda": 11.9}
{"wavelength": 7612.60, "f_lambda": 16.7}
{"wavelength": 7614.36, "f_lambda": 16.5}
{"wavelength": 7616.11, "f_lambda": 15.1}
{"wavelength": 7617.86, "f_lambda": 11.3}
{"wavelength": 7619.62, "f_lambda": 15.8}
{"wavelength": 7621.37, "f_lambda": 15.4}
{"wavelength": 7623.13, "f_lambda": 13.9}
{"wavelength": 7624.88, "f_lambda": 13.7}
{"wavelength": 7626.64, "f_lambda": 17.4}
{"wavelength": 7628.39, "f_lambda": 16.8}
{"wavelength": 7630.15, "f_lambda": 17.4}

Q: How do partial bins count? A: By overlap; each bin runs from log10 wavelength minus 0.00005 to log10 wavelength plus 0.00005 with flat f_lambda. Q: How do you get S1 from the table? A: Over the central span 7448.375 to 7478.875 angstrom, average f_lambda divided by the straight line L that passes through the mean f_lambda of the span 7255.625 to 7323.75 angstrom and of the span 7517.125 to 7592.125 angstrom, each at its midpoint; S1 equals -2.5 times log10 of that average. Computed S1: 0.48 mag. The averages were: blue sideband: 15.5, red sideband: 27.8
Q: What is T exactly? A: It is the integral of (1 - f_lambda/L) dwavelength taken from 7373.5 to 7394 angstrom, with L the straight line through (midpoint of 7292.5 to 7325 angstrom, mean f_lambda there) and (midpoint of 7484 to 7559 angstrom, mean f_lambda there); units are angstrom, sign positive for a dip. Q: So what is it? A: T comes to 6.61 angstrom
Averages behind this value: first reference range 16.2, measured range 13.9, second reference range 28.5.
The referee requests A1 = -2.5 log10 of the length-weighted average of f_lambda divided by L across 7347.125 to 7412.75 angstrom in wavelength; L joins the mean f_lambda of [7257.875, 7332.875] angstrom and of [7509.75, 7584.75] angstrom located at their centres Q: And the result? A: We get 0.32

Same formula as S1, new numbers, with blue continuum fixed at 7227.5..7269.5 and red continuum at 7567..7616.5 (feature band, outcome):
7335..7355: -0.11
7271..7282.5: -0.07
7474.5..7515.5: -0.08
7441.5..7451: -0.03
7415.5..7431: -0.05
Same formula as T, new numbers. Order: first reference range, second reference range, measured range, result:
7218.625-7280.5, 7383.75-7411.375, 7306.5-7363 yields -4.22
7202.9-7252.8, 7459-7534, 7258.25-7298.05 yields 4.85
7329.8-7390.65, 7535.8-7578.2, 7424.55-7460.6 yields 3.30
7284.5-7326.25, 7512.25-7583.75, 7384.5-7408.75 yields 7.42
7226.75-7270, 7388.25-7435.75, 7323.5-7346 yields -2.38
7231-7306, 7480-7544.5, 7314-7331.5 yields 2.11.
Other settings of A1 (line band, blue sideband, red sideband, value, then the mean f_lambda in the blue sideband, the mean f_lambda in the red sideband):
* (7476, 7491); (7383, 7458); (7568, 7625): -0.046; 15.1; 14.8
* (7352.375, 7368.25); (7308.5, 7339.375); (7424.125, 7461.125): 0.013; 15.6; 15.4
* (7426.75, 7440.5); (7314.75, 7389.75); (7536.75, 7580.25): 0.062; 15.5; 18.6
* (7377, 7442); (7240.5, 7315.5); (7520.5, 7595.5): 0.386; 15.4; 27.8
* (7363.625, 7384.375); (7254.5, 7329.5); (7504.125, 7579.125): 0.332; 15.5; 28.7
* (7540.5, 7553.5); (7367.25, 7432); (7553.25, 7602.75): -0.215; 14.9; 17.1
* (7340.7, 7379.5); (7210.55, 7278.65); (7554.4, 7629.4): -0.010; 15.2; 16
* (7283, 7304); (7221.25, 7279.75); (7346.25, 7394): -0.075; 15.2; 14.8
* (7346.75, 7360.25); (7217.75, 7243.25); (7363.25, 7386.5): -0.057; 15.8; 14.5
